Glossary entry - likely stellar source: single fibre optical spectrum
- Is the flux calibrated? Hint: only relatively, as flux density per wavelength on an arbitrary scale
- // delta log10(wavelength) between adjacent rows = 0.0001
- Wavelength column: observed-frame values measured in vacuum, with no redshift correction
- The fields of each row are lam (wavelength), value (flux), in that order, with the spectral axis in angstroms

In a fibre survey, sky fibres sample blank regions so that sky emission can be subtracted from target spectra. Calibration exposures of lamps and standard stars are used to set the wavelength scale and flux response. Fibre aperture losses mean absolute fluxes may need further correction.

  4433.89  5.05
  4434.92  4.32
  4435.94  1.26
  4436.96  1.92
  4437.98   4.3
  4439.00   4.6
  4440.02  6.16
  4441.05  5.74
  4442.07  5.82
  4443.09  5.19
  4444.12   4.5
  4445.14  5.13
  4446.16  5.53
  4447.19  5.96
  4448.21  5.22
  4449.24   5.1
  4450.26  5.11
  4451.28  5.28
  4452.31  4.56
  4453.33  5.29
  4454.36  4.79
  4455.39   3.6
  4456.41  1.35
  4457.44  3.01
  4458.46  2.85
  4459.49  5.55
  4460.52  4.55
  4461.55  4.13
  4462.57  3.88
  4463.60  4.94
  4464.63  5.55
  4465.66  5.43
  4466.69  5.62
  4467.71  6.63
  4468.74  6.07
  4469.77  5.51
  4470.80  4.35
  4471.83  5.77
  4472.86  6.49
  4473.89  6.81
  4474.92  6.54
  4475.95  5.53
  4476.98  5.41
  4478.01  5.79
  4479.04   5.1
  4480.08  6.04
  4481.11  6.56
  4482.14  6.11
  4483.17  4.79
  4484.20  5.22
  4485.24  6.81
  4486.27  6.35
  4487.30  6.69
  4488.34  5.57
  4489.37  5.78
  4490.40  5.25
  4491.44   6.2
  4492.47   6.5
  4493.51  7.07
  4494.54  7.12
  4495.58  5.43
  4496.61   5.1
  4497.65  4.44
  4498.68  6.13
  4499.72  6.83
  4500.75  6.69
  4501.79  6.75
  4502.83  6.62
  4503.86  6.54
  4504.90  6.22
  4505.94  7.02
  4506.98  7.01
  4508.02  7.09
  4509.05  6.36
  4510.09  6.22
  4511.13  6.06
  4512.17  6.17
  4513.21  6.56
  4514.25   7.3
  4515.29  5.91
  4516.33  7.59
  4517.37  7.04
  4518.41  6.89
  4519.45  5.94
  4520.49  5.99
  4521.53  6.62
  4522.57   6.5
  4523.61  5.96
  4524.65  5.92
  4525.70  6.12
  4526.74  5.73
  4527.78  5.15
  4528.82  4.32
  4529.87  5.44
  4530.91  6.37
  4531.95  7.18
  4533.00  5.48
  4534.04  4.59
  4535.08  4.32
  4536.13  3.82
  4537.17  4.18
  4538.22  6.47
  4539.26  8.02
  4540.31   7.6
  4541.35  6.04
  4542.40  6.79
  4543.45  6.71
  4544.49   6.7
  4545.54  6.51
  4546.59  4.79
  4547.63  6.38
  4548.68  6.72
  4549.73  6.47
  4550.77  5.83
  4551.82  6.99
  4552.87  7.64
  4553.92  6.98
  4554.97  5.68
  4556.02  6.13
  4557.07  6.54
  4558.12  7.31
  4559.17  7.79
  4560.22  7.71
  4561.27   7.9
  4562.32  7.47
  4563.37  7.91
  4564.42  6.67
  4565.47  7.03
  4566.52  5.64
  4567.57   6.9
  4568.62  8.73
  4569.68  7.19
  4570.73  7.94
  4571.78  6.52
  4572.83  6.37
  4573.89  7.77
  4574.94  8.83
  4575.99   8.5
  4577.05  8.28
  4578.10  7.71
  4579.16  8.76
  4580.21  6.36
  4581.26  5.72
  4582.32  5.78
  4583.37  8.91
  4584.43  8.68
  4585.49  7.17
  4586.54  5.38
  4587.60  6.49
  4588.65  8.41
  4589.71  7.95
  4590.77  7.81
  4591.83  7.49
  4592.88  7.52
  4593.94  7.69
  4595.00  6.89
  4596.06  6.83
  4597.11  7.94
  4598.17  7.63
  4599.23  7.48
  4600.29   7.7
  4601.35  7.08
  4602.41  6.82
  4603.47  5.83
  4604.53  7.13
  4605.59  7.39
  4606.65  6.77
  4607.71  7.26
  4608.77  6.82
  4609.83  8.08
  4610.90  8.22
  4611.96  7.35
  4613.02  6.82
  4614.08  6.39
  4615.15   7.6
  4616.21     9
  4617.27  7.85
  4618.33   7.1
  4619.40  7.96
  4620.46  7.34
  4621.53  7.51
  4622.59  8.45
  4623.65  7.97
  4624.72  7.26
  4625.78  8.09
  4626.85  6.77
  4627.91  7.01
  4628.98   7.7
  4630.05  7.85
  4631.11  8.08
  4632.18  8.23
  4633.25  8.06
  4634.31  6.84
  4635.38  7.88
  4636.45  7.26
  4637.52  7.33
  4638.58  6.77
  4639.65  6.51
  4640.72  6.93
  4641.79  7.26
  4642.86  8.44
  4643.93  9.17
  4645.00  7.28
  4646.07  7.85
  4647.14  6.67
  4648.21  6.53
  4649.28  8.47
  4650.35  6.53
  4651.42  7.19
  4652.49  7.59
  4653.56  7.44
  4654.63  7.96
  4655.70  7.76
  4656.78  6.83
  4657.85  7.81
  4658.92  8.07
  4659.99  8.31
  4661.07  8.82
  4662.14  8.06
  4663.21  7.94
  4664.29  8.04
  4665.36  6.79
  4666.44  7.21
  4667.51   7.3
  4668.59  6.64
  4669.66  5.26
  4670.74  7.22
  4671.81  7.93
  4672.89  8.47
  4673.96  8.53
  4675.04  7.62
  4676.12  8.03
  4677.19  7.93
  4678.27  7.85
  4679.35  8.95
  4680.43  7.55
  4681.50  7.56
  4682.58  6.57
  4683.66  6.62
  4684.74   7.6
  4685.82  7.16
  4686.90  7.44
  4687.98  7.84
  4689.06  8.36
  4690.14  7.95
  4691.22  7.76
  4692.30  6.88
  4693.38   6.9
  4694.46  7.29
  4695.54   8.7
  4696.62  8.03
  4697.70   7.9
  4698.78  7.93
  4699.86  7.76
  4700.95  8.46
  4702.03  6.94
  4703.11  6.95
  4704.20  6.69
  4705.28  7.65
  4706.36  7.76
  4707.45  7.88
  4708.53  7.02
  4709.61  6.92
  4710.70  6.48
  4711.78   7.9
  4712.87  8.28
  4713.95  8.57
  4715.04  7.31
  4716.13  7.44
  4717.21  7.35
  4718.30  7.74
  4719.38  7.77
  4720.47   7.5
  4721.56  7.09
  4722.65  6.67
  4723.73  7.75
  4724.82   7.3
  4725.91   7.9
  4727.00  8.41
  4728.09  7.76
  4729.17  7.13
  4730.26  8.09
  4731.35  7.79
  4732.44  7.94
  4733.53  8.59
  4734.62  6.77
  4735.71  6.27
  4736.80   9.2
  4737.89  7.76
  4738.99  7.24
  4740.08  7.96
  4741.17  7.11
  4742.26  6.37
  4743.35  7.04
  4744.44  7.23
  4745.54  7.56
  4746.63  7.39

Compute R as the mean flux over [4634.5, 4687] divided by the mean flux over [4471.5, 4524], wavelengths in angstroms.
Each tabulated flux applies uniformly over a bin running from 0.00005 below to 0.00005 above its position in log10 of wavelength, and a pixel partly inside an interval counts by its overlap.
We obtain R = 1.20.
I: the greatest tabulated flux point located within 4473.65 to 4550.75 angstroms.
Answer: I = 8.02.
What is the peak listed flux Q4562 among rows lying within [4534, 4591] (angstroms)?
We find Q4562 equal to 8.91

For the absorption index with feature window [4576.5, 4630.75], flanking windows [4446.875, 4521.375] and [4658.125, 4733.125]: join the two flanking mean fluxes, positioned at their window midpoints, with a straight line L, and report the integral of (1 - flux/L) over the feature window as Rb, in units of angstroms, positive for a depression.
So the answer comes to -4.9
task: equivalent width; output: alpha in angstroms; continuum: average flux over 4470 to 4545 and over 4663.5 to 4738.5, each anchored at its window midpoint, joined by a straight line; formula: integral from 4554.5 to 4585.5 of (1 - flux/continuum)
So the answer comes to -3.6 angstroms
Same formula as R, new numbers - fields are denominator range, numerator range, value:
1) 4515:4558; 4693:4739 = 1.23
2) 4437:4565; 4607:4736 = 1.28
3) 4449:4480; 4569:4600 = 1.48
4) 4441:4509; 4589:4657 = 1.34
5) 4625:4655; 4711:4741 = 1.02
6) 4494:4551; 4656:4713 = 1.23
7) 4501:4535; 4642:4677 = 1.22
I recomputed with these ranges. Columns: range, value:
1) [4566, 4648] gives 9.17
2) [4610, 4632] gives 9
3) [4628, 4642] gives 8.23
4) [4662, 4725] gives 8.95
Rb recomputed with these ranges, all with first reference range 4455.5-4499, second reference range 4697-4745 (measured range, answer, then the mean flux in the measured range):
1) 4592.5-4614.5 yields -2.3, 7.22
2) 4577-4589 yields -1.7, 7.25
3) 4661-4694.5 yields -1.8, 7.55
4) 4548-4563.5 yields -2.1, 6.97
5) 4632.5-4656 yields -1.9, 7.45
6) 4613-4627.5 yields -2.0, 7.6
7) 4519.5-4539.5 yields 0.8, 5.67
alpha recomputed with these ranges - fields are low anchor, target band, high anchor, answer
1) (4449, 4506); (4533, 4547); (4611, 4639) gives 1.14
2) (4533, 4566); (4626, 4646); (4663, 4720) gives -1.11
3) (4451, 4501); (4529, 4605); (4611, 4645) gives -1.98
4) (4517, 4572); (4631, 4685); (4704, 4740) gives -2.89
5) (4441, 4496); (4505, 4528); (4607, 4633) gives -1.28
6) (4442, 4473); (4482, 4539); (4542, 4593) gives -1.21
